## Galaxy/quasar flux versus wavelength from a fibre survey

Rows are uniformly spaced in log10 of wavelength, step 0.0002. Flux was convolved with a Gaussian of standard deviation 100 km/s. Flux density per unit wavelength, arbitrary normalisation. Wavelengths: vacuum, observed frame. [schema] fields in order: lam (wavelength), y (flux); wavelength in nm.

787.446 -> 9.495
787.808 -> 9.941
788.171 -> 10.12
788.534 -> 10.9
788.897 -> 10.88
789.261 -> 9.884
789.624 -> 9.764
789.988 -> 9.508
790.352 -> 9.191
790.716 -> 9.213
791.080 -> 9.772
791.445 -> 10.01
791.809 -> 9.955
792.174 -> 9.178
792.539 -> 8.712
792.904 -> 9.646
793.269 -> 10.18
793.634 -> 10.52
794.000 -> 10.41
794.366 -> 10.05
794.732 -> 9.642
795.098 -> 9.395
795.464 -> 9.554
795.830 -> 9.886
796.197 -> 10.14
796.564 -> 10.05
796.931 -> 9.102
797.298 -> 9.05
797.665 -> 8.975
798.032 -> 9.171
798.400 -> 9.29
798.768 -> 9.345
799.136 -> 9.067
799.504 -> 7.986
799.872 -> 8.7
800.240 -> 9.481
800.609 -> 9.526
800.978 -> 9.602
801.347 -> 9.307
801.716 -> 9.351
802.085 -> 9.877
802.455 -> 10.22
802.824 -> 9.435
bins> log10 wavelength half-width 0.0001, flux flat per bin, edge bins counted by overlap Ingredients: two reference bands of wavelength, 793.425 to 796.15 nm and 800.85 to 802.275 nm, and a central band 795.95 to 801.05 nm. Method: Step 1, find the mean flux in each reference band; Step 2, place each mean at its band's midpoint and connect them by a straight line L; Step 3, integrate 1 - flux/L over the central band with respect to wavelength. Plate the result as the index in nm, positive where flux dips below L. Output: 0.24 nm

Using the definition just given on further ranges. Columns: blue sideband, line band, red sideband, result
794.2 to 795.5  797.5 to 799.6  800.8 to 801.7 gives 0.11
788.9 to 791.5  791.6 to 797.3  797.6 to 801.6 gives -0.18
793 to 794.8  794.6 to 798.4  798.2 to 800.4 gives 0.04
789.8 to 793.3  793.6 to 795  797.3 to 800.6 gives -0.11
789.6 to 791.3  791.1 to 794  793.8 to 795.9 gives -0.04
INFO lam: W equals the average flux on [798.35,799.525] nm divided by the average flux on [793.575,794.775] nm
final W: 0.89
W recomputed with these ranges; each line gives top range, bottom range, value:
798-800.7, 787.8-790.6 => 0.90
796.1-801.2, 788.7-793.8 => 0.95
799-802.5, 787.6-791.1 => 0.94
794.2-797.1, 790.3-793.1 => 1.03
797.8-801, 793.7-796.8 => 0.92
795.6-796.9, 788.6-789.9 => 0.97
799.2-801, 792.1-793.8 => 0.93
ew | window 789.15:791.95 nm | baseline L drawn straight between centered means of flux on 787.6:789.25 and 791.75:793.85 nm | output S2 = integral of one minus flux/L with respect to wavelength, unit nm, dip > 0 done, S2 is 0.110 nm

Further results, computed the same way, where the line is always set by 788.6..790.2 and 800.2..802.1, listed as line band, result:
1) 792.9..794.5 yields -0.06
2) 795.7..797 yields -0.02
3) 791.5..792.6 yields 0.06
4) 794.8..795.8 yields 0.02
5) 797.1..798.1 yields 0.06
